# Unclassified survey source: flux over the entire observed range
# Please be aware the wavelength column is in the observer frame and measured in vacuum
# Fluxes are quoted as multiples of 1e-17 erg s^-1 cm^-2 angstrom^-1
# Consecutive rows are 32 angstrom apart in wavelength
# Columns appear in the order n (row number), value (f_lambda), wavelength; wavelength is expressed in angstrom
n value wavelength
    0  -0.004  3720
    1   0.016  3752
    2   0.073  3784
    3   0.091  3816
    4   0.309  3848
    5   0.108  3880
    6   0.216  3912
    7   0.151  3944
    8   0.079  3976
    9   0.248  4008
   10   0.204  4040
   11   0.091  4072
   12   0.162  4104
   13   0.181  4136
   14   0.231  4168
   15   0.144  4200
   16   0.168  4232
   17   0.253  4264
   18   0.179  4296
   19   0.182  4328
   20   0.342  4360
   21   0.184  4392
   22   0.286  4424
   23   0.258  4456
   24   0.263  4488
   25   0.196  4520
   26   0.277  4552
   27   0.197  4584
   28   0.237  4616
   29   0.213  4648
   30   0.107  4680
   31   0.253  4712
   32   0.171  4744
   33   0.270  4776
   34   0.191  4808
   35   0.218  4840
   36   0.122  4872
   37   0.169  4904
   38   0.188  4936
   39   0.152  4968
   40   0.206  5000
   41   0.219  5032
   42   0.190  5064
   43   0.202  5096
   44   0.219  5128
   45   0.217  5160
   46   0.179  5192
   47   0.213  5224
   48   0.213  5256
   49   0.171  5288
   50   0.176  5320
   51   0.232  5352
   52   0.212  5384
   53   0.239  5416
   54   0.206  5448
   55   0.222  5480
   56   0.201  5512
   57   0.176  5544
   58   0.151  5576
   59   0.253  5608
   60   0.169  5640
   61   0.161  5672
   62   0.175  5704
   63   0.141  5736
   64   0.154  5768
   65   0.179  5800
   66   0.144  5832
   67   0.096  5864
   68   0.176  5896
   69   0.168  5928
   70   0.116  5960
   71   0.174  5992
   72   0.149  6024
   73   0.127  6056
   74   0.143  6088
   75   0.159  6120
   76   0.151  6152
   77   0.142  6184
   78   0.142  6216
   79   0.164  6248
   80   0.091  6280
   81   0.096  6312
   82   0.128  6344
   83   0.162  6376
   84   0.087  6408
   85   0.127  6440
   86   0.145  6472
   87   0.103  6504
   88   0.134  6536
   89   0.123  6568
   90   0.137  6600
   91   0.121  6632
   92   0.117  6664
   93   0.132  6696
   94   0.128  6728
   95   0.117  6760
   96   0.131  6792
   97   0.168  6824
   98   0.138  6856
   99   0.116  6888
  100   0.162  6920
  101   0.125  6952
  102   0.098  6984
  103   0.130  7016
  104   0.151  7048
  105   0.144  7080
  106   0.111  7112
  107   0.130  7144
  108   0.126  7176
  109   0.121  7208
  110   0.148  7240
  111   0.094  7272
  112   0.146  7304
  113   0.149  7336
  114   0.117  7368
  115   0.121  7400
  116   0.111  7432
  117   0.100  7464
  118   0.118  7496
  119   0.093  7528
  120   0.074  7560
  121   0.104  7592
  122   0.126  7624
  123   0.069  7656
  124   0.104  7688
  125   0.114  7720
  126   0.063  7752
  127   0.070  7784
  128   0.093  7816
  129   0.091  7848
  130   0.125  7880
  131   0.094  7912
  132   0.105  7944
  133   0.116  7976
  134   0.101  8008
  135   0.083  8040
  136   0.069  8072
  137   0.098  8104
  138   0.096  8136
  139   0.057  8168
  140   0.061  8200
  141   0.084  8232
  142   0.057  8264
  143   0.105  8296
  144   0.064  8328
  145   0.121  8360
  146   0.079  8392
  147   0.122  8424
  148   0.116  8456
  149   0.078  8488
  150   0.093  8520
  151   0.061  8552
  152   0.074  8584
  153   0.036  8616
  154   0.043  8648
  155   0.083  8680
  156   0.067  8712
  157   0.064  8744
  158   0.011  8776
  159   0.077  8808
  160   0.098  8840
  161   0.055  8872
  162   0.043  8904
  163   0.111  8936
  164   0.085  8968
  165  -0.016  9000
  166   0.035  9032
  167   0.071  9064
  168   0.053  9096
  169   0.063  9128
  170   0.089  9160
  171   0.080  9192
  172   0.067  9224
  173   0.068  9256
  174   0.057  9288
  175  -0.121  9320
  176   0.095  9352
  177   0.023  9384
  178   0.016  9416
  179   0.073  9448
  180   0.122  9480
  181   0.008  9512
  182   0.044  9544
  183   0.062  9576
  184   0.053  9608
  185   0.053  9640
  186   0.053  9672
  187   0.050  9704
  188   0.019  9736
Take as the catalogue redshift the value 0.09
